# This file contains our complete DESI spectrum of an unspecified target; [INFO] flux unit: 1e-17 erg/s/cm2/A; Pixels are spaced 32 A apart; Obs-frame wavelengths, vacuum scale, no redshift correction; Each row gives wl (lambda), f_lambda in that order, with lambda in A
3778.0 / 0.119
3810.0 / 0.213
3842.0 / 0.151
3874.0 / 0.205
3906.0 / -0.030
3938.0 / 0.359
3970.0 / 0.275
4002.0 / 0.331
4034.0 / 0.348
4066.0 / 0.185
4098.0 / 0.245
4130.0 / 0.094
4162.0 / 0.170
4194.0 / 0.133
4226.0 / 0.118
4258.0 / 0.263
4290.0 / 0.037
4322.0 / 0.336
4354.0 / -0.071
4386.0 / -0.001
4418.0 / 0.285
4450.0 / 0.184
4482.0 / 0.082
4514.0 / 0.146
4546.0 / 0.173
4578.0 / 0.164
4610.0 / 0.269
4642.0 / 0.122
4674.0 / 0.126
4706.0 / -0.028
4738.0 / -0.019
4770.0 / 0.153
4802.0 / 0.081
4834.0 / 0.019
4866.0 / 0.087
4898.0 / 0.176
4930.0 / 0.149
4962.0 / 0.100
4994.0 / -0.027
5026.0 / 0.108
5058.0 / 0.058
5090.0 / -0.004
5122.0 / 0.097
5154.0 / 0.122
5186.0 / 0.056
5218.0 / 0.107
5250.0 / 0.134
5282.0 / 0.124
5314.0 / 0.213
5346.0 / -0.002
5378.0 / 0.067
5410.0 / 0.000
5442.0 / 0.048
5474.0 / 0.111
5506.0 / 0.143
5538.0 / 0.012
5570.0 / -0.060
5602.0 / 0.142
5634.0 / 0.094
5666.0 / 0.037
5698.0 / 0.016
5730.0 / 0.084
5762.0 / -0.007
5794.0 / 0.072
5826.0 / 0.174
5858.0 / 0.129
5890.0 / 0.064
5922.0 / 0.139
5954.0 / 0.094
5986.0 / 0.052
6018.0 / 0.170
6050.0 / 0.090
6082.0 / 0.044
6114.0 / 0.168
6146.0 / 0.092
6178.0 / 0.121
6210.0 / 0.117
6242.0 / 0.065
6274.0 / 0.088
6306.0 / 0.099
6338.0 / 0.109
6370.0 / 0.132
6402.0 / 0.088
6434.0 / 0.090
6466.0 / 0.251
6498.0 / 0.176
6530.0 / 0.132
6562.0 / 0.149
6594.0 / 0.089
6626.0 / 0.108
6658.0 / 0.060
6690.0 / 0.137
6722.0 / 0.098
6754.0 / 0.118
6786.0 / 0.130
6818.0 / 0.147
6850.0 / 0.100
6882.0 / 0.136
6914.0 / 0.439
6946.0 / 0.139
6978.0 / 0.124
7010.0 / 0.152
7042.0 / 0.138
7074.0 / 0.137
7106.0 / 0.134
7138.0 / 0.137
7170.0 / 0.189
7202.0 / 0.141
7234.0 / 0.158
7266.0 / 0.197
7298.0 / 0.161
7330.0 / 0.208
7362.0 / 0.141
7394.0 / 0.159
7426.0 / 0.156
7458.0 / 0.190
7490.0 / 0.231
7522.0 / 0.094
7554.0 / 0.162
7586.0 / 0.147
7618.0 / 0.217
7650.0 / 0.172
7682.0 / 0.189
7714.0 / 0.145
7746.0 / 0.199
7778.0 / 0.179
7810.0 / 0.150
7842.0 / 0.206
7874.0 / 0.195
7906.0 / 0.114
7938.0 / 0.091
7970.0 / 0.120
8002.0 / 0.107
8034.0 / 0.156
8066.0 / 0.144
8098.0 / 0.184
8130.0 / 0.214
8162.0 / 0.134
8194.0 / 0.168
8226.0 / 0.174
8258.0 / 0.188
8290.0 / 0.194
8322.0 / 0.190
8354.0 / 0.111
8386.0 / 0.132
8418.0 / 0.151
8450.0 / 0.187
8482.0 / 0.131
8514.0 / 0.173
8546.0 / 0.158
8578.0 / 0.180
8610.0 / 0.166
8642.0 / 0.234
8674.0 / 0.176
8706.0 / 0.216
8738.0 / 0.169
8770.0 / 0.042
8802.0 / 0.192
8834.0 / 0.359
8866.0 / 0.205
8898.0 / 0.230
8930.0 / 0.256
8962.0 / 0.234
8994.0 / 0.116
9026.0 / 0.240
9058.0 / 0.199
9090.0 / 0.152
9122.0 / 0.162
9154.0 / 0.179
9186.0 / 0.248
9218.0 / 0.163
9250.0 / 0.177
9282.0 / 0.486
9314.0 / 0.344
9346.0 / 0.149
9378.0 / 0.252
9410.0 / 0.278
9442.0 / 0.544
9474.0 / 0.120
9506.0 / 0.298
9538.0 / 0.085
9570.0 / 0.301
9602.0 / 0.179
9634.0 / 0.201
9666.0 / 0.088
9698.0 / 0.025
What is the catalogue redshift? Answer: 0.85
